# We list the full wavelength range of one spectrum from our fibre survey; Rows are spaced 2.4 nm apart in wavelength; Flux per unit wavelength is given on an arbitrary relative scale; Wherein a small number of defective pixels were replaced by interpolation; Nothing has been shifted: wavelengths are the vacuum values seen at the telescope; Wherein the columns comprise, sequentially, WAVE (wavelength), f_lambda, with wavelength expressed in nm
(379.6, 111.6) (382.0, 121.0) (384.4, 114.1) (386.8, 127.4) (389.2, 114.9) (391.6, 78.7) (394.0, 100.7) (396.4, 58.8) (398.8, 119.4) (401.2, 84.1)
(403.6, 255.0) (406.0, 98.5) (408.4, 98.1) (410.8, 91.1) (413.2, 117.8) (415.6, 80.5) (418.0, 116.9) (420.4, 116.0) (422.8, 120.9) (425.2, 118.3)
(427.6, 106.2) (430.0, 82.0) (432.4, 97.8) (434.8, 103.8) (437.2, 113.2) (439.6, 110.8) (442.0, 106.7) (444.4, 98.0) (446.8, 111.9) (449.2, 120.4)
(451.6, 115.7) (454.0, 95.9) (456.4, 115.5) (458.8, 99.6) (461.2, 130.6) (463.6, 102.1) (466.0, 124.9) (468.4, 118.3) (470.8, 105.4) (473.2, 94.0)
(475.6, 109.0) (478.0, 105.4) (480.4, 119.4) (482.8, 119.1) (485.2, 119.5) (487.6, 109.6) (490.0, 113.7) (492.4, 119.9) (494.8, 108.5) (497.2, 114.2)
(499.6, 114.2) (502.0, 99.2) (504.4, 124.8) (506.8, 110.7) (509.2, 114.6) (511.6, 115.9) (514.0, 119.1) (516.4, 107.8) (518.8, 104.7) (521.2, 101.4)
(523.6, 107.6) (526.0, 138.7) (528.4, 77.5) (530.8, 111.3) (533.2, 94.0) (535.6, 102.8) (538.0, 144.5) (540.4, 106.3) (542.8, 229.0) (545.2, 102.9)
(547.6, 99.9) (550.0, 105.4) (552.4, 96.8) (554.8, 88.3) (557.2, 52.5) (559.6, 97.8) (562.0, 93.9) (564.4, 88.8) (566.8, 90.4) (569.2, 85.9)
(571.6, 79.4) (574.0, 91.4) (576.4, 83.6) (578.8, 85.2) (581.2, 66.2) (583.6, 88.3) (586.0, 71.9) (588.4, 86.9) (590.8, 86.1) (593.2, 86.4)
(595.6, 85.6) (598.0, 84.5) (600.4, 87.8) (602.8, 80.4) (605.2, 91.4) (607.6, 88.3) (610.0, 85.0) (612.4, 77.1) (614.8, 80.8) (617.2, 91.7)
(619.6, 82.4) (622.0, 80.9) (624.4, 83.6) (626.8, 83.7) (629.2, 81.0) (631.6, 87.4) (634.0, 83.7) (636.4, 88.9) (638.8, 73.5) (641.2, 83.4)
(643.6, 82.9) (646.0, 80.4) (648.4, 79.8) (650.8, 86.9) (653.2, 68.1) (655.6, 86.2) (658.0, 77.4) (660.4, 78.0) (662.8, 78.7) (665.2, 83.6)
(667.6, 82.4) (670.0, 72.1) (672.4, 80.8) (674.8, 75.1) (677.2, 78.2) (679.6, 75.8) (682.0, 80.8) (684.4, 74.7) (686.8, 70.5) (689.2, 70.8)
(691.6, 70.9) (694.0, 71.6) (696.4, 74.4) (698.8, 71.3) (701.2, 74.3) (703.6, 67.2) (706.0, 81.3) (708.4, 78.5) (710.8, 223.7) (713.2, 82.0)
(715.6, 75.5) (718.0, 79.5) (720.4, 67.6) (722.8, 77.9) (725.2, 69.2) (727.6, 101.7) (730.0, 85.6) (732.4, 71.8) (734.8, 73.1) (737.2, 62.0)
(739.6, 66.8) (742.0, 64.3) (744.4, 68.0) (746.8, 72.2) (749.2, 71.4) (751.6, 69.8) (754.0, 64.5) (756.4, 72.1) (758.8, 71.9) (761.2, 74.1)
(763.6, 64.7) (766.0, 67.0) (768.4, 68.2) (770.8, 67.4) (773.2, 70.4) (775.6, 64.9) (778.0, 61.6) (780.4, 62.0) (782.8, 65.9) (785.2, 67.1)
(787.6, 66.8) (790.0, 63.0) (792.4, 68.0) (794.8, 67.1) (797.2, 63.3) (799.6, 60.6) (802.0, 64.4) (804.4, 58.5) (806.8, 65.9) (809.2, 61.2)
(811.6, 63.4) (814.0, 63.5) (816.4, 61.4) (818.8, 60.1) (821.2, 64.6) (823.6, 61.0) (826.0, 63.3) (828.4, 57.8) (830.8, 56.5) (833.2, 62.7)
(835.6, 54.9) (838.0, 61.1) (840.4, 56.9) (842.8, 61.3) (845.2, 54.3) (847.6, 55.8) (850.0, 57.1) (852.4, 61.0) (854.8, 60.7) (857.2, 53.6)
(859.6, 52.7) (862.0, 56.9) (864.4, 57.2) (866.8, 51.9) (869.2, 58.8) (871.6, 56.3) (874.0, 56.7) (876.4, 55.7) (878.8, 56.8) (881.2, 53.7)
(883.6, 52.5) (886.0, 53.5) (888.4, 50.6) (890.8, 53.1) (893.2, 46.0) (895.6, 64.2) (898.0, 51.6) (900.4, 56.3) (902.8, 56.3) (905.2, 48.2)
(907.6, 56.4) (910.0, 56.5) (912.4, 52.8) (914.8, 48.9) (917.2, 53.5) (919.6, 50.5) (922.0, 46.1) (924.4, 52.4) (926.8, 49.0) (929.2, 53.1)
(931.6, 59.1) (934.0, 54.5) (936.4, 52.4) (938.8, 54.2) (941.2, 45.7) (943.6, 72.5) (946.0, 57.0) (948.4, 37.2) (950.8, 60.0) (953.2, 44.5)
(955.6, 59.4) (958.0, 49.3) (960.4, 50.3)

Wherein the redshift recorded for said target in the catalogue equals 0.08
